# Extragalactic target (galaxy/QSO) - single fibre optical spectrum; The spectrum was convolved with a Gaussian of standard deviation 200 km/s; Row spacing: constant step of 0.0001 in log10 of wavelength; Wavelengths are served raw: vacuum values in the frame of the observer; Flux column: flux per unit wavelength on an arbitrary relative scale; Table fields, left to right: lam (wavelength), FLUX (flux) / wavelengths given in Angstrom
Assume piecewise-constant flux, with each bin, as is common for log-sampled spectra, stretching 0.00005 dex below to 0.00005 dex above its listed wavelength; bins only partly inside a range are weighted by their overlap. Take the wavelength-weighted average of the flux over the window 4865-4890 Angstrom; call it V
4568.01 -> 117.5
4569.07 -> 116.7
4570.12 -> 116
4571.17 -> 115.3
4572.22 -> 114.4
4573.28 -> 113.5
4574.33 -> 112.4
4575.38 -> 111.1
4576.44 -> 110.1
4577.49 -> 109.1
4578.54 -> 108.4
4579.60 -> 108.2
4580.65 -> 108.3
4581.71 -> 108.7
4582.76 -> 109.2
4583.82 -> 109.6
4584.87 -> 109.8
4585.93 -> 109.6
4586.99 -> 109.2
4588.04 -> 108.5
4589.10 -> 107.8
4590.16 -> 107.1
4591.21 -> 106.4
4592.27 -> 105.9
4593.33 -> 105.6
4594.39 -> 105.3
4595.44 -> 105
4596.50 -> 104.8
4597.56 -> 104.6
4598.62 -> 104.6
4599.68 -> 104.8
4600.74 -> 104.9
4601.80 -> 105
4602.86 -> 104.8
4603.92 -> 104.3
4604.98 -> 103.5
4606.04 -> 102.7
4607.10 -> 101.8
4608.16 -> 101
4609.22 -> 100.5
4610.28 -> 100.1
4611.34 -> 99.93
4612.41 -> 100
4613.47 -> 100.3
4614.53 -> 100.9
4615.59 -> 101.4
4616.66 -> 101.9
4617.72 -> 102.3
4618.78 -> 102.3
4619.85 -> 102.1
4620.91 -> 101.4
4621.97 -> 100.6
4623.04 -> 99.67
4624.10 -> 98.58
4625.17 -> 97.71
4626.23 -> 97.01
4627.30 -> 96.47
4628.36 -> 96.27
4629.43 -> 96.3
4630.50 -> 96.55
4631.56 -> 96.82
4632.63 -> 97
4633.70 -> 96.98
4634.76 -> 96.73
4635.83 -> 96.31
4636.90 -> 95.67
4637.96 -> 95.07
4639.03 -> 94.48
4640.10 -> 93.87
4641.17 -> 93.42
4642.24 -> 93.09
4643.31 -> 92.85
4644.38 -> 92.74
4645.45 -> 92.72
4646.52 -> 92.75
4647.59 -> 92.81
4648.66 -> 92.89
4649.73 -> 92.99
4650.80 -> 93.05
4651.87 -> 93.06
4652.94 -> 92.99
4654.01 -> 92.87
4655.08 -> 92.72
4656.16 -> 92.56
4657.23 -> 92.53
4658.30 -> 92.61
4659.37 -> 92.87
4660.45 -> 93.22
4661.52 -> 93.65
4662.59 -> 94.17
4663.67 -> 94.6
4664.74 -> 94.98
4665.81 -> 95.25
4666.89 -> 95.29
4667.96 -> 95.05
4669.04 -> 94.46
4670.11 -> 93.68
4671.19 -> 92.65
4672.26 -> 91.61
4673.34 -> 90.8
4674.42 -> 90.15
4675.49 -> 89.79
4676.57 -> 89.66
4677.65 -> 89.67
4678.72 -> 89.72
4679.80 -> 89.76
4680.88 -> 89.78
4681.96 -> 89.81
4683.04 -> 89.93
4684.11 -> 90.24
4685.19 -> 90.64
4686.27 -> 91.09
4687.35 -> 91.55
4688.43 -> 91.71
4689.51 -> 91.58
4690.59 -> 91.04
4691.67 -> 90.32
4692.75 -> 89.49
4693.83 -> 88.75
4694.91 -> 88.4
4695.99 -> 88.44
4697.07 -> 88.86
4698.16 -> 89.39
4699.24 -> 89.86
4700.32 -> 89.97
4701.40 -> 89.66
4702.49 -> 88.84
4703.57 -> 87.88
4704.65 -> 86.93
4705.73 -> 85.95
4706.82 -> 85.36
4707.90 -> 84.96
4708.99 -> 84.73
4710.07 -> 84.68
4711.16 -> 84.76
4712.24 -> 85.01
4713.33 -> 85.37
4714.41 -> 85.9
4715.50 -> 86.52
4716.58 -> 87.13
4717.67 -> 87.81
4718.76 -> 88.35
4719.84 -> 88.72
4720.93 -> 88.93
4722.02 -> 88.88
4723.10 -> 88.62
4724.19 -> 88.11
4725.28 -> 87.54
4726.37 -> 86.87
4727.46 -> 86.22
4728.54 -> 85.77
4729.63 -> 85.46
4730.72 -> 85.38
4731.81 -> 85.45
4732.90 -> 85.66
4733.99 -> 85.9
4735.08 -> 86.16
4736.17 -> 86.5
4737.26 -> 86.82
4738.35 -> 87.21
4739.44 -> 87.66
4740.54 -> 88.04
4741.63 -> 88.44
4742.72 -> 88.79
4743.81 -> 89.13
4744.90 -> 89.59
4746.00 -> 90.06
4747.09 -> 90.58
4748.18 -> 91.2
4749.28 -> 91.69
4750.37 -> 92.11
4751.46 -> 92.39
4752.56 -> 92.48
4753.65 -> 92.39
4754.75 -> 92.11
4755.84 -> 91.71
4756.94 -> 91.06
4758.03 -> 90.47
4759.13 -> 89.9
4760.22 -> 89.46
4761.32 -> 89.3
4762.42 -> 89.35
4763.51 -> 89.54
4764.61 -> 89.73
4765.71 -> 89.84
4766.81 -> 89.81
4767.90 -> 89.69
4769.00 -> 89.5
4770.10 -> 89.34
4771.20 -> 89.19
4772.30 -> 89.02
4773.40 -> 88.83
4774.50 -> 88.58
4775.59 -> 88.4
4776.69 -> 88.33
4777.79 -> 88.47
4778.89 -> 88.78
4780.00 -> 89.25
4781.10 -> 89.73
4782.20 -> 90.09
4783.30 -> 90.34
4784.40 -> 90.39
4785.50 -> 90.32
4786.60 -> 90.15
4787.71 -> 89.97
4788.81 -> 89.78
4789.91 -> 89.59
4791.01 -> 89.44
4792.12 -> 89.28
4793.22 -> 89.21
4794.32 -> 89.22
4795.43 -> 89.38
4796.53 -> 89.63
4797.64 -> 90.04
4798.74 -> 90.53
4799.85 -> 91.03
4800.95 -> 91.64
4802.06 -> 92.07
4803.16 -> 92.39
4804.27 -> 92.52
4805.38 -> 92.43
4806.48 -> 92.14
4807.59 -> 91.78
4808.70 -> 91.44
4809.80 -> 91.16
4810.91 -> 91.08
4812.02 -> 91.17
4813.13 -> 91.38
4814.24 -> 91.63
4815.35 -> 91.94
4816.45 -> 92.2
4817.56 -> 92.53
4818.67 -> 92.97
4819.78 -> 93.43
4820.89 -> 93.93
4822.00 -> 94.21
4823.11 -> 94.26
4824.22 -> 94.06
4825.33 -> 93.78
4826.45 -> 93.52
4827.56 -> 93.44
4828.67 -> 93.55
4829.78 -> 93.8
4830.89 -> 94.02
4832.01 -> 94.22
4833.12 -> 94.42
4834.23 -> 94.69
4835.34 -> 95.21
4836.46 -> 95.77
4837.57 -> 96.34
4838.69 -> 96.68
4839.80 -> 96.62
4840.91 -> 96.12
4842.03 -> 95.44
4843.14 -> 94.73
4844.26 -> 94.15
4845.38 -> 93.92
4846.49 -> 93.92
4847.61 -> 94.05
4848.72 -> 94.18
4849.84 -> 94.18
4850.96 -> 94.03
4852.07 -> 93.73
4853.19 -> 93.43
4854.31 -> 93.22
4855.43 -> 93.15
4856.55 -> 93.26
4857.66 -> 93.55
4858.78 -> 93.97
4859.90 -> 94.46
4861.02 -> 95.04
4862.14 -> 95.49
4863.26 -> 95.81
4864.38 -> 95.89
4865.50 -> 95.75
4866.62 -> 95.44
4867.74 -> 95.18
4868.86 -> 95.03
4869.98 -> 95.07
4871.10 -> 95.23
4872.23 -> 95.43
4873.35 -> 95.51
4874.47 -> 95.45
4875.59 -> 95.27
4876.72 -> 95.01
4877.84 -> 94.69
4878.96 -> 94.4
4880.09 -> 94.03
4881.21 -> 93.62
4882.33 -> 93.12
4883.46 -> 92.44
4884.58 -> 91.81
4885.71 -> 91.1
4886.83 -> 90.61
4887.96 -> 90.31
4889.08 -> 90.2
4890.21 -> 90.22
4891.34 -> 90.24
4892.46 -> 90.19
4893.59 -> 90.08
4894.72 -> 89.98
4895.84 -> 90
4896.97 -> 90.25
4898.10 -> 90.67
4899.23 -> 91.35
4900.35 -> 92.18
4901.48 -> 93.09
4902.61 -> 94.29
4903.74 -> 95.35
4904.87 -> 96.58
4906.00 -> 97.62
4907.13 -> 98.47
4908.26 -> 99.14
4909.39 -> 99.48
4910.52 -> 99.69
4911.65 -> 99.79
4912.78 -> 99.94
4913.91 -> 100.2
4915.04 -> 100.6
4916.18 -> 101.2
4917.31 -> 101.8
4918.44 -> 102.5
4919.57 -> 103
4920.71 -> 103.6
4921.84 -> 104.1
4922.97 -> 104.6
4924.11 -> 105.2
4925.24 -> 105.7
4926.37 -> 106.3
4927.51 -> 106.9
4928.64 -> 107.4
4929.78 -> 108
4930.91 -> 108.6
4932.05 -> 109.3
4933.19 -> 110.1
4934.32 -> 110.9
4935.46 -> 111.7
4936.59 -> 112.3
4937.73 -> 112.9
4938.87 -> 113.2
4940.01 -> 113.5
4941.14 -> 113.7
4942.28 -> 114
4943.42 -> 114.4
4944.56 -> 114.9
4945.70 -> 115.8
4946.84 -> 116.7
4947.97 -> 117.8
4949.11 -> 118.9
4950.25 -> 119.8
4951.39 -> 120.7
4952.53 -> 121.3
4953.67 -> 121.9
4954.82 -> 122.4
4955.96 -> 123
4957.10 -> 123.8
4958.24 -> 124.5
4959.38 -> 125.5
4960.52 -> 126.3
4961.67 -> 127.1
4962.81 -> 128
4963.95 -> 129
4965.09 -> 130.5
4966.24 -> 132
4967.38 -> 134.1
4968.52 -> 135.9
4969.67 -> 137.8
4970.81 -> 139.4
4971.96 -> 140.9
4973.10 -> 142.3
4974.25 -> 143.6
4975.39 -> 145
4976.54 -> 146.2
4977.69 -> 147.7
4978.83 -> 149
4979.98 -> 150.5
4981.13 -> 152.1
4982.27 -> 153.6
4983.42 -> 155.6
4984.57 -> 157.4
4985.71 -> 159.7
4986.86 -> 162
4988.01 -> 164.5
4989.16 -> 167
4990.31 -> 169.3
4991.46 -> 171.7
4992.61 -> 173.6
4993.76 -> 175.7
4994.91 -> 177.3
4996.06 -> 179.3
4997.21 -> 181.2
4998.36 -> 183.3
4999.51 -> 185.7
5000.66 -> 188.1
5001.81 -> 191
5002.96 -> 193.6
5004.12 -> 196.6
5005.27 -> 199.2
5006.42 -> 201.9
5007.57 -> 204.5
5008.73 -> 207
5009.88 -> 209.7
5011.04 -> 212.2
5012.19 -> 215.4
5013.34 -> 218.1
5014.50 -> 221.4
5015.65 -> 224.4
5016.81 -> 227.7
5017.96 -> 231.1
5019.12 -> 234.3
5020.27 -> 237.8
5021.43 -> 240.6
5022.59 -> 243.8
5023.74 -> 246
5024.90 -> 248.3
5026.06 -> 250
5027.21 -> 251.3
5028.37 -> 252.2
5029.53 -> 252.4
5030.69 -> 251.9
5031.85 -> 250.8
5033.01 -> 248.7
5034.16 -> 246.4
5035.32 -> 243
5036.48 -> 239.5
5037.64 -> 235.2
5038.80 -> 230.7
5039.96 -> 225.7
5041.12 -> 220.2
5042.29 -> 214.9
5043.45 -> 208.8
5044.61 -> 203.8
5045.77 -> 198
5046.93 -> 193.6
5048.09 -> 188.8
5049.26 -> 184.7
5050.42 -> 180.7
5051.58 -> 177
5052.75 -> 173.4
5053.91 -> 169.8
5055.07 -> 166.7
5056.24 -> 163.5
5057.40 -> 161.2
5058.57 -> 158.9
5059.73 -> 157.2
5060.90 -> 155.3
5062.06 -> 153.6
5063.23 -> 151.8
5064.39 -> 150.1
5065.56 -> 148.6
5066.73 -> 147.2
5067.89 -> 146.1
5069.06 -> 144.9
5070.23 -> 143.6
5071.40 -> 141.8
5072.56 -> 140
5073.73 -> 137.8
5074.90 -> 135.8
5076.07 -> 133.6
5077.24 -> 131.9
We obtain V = 93.8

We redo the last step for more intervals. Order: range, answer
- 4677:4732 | 88.2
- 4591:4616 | 103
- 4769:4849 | 92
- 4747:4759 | 91.6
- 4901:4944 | 105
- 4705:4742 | 86.6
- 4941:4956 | 118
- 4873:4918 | 94.5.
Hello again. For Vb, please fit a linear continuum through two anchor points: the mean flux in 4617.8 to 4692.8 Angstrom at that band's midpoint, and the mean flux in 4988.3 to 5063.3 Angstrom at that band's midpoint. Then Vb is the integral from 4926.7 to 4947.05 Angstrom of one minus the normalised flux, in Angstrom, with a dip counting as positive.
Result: 7.6 Angstrom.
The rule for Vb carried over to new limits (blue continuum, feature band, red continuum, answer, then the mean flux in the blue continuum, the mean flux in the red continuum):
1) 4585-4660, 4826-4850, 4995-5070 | 9.2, 99.2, 203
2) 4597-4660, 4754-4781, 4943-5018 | 7.1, 97.7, 159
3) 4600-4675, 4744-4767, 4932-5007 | 4.6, 96.6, 144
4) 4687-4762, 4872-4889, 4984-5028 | 6.5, 88.4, 203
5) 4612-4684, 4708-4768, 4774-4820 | 2.5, 94.8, 90.6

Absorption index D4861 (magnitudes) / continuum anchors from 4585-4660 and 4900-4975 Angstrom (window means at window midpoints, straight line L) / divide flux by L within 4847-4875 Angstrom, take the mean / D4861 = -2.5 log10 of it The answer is 0.167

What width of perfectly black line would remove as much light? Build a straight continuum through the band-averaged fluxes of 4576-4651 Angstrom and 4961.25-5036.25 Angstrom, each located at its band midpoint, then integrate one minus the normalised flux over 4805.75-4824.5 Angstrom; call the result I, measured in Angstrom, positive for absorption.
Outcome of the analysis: 6.99 Angstrom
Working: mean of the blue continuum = 101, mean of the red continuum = 189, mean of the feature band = 92.4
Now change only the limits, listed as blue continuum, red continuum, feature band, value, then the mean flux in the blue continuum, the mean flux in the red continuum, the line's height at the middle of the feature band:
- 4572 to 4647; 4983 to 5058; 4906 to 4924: 7.8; 102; 205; 179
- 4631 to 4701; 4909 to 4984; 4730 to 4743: 1.7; 92.4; 120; 99.4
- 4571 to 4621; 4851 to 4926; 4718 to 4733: 2.1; 106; 95.6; 101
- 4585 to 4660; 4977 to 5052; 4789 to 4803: 5.3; 99.2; 204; 146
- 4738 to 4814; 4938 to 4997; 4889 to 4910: 4.9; 90.2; 139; 121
